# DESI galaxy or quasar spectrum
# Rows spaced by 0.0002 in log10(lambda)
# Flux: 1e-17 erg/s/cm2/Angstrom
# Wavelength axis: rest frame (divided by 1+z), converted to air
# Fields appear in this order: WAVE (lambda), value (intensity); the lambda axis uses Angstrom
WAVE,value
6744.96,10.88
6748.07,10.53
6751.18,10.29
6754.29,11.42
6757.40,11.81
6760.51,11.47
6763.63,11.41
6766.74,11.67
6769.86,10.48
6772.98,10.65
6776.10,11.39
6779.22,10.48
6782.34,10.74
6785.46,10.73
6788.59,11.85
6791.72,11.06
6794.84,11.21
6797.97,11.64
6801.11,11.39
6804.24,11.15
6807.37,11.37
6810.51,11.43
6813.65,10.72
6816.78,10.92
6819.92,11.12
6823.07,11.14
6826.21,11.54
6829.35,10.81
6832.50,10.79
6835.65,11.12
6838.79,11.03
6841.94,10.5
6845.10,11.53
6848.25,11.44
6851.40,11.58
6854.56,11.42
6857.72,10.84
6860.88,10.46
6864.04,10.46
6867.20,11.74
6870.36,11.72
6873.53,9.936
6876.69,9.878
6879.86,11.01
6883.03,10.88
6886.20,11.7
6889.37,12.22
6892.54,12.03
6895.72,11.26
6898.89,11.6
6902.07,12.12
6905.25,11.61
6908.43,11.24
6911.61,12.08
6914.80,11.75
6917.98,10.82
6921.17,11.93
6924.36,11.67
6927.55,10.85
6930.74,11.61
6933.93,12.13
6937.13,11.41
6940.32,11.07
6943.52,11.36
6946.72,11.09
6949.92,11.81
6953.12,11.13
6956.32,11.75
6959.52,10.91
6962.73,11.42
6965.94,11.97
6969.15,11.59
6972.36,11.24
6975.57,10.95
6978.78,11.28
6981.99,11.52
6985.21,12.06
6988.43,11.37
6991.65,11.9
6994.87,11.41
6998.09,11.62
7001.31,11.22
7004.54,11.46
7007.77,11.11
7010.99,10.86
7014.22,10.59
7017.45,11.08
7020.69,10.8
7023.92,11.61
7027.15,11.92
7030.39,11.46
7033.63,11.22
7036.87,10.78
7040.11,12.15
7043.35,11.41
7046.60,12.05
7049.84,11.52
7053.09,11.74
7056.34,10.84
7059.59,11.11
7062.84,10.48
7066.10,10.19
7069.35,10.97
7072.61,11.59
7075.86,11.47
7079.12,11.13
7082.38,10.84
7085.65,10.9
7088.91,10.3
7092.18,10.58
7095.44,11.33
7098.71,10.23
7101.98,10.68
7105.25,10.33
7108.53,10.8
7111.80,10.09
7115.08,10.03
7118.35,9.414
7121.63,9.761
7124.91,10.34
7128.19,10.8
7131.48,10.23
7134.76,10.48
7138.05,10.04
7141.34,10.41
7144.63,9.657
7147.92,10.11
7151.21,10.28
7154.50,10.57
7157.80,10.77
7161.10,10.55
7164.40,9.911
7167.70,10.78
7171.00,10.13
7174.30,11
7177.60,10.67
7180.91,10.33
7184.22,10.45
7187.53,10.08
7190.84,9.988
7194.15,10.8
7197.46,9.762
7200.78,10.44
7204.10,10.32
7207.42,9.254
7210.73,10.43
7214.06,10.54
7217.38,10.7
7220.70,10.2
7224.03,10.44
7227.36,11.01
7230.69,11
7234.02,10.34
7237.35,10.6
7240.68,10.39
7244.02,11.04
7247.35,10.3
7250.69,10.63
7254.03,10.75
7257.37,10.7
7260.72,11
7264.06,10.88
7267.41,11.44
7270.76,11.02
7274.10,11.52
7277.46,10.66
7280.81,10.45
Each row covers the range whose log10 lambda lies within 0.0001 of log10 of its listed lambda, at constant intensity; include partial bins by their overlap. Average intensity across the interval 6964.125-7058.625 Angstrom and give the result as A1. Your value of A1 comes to 11.4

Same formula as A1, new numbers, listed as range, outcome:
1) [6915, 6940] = 11.5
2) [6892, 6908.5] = 11.7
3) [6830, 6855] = 11.2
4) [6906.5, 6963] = 11.4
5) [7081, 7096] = 10.7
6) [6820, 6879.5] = 11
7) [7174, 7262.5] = 10.5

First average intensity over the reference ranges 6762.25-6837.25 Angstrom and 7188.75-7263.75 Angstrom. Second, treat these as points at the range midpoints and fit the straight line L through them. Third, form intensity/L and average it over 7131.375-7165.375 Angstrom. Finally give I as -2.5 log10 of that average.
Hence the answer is 0.03 mag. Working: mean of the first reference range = 11.1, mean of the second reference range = 10.5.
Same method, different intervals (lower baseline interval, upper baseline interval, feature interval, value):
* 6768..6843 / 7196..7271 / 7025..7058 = -0.07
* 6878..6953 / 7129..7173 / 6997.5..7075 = -0.03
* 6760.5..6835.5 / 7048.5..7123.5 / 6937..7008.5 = -0.05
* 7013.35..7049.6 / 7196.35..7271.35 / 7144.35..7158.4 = 0.06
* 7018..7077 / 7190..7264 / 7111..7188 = 0.06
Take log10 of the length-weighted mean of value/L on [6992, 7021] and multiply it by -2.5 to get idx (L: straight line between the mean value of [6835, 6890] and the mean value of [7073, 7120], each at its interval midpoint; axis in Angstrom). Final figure -0.04 mag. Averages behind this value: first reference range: 11.1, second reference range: 10.6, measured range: 11.2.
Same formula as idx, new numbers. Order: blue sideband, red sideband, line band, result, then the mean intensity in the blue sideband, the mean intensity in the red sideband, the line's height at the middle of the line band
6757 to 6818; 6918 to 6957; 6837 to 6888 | 0.03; 11.2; 11.4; 11.3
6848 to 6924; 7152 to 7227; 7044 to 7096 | -0.03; 11.3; 10.4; 10.8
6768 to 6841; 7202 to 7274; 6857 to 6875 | 0.01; 11.1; 10.6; 11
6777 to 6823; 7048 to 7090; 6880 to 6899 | -0.05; 11.1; 11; 11.1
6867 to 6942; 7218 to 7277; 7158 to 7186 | 0.04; 11.4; 10.8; 10.9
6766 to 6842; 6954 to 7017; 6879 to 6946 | -0.03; 11.1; 11.4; 11.3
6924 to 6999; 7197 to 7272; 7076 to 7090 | 0.02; 11.5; 10.6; 11.1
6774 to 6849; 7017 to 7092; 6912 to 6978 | -0.03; 11.1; 11.2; 11.2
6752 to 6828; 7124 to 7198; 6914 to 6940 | -0.06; 11.2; 10.4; 10.9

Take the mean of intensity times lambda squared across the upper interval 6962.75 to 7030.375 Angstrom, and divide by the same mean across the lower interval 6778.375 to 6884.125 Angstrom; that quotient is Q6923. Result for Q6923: 1.08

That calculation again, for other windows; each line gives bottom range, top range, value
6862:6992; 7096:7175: 0.96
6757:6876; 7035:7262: 1.05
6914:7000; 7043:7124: 0.97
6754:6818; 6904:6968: 1.07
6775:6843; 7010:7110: 1.07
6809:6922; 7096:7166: 0.99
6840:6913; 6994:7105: 1.04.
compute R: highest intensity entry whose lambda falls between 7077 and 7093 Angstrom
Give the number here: 11.13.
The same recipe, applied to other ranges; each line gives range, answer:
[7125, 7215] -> 11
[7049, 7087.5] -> 11.74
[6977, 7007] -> 12.06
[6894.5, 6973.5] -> 12.13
